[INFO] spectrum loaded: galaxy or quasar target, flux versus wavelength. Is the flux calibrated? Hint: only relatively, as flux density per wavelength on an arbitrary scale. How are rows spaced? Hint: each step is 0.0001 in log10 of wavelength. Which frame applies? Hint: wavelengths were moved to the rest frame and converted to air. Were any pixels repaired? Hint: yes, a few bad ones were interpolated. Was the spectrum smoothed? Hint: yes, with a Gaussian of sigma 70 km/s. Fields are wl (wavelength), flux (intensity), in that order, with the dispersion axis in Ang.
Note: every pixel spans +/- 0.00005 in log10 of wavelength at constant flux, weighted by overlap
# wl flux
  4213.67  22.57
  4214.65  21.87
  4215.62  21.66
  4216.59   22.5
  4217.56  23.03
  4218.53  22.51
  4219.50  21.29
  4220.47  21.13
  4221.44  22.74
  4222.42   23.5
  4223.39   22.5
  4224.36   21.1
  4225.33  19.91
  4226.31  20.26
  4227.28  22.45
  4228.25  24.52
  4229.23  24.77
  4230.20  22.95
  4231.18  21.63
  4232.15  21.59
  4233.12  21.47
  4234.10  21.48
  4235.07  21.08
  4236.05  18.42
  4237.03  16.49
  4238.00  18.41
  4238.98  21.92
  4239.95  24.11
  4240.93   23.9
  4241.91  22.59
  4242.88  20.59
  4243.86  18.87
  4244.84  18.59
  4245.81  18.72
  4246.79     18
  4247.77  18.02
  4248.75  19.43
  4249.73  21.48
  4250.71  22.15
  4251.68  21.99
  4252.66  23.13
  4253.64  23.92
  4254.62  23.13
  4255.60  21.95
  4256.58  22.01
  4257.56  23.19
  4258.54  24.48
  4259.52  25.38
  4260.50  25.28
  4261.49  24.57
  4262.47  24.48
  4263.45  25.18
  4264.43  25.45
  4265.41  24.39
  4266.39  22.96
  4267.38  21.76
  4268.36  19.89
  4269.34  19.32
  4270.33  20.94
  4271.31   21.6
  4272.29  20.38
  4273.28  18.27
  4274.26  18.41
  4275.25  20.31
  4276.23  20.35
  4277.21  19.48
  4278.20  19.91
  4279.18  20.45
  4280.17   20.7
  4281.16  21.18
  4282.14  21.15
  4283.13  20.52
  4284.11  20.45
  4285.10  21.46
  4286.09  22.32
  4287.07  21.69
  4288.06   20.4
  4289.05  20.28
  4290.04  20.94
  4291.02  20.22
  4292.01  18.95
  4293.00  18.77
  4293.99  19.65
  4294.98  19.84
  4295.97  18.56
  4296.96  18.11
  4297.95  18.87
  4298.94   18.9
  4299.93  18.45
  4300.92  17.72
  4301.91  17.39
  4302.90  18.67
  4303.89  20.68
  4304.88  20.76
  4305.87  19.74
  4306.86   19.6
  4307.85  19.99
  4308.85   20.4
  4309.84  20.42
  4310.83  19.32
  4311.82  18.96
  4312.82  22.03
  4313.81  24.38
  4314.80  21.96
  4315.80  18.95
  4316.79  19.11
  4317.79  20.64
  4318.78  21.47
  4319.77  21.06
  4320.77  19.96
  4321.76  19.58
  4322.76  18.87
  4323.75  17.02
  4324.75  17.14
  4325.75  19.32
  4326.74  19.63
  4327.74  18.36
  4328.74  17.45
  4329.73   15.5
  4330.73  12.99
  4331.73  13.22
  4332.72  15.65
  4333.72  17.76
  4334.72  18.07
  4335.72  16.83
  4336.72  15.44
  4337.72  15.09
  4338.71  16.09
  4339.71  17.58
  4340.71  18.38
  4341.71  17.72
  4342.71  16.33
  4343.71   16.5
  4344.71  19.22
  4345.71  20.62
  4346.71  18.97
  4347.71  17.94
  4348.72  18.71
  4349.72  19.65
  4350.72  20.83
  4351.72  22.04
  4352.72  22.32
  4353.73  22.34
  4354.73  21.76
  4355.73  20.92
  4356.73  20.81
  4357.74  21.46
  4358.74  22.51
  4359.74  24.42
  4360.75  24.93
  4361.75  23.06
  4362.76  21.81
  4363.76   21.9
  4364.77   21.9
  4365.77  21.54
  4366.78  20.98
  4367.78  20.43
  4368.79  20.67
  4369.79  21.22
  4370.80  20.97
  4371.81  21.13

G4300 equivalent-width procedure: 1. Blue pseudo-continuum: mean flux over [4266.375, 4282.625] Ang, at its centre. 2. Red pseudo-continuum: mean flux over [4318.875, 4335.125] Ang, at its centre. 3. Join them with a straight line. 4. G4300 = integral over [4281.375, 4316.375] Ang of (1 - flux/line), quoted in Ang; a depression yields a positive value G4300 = -1.7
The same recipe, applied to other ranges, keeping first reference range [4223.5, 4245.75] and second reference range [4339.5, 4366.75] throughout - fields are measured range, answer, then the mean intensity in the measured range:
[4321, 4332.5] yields 2.0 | 17.2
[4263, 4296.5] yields 0.4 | 20.8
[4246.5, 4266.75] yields -1.8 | 22.9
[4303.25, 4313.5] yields 0.3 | 20.2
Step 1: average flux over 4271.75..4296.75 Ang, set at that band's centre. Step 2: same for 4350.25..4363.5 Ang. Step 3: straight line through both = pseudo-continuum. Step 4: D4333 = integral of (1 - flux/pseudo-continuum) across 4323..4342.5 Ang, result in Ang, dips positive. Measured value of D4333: 4.3 Ang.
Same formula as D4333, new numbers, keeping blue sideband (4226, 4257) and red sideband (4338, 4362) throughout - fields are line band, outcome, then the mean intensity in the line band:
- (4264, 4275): -0.1 Ang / 21.2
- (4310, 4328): 0.5 Ang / 19.9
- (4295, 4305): 0.9 Ang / 18.8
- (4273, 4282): 0.4 Ang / 20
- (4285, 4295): 0.2 Ang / 20.4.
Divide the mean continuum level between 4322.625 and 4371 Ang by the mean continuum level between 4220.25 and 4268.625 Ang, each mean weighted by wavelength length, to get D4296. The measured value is 0.88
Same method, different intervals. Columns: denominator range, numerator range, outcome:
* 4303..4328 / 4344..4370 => 1.06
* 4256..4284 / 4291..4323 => 0.90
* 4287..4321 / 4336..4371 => 1.01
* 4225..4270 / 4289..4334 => 0.87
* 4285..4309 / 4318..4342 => 0.89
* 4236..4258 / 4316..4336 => 0.86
